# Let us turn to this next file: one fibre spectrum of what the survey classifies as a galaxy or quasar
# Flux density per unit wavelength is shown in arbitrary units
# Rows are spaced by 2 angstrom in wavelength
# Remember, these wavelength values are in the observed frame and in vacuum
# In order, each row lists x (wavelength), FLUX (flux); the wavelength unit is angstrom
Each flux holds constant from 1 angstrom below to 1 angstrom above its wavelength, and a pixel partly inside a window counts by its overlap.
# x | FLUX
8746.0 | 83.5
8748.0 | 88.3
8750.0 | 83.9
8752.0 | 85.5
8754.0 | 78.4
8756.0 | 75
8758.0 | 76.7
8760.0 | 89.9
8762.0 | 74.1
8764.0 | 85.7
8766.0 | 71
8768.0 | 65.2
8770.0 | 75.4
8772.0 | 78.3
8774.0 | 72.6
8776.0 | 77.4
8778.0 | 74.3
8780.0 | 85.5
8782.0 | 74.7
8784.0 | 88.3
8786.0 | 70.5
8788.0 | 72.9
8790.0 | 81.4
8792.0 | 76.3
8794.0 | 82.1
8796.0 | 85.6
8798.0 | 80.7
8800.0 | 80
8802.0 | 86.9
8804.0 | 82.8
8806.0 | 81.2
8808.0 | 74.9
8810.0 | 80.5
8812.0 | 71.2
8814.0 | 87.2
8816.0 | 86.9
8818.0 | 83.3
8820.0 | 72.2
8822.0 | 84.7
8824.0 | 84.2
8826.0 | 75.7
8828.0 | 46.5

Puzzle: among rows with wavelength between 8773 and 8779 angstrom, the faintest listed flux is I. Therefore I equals 72.6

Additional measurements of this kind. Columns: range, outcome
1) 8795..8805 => 80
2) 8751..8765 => 74.1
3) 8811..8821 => 71.2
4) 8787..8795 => 72.9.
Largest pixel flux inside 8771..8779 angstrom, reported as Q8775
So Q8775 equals 78.3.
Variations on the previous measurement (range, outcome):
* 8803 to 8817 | 87.2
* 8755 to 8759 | 76.7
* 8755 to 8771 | 89.9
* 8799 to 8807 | 86.9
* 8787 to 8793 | 81.4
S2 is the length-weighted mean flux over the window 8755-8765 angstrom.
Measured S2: 80.3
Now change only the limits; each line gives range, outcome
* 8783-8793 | 77.9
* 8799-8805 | 83.2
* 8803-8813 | 78.1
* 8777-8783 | 78.2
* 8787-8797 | 79.7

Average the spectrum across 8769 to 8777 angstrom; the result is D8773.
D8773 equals 75.9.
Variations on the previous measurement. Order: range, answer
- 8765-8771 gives 70.5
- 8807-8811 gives 77.7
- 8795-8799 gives 83.2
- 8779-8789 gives 78.4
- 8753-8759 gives 76.7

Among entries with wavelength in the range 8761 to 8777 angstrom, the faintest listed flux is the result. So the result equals 65.2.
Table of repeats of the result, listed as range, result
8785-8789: 70.5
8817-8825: 72.2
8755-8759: 75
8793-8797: 82.1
